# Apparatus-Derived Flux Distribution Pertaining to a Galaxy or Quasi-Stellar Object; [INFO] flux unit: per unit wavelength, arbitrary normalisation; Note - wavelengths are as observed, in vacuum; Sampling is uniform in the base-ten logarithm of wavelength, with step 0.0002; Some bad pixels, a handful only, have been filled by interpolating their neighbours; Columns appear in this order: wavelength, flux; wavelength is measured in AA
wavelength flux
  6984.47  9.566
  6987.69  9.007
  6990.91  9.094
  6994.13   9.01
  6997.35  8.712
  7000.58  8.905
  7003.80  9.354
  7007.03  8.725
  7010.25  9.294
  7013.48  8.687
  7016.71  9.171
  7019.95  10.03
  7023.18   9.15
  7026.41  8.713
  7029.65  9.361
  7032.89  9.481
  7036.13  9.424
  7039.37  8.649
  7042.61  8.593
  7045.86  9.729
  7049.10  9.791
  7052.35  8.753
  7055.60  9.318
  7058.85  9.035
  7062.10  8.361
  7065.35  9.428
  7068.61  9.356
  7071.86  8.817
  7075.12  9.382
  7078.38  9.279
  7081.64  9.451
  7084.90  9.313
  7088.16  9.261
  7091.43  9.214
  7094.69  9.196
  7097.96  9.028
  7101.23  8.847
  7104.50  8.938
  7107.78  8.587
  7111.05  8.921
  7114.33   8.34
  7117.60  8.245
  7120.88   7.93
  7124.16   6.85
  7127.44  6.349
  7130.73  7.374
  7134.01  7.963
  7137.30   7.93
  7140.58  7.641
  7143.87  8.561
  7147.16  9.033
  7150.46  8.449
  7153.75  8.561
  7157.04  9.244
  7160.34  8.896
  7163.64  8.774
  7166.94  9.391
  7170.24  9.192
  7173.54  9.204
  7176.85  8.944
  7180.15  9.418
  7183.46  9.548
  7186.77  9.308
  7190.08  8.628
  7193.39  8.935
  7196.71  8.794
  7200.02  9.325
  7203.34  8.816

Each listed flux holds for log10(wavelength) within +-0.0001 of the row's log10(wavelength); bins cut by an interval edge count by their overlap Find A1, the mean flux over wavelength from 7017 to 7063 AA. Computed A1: 9.18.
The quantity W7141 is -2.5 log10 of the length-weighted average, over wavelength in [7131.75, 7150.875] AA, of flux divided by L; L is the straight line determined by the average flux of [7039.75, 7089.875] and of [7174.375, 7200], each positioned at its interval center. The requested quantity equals 0.114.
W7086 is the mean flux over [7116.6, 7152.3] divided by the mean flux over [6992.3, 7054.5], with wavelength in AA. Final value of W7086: 0.86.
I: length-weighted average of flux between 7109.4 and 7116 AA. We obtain 8.64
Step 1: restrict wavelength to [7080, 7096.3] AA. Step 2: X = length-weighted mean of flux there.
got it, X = 9.29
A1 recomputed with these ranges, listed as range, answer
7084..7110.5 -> 9.04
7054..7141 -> 8.62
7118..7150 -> 7.78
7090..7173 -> 8.47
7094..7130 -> 8.24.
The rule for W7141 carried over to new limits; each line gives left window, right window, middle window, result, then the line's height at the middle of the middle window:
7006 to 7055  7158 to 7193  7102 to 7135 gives 0.15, 9.15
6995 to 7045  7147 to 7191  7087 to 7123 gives 0.04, 9.07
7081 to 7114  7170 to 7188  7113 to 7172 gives 0.11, 9.17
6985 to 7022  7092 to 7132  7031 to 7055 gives -0.05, 8.79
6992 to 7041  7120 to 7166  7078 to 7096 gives -0.09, 8.57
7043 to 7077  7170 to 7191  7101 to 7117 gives 0.06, 9.18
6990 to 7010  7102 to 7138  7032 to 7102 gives -0.09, 8.42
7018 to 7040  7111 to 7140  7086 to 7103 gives -0.11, 8.21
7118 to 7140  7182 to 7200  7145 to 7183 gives -0.08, 8.36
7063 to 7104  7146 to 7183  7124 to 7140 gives 0.23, 9.09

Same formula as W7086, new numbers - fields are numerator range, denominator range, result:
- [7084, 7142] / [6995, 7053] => 0.91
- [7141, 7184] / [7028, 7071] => 0.98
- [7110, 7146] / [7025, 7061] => 0.85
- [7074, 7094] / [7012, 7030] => 1.01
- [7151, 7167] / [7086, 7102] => 0.97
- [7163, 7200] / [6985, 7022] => 1.00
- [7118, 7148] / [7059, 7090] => 0.84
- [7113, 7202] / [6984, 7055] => 0.94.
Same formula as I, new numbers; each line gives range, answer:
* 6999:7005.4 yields 9.14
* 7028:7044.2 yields 9.1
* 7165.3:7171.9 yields 9.3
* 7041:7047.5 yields 9.16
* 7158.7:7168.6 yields 9.02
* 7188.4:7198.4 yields 8.79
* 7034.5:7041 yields 9.04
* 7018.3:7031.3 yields 9.31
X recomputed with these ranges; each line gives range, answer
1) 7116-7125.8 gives 7.67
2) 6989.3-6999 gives 8.93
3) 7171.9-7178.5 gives 9.07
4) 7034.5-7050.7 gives 9.24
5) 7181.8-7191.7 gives 9.16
